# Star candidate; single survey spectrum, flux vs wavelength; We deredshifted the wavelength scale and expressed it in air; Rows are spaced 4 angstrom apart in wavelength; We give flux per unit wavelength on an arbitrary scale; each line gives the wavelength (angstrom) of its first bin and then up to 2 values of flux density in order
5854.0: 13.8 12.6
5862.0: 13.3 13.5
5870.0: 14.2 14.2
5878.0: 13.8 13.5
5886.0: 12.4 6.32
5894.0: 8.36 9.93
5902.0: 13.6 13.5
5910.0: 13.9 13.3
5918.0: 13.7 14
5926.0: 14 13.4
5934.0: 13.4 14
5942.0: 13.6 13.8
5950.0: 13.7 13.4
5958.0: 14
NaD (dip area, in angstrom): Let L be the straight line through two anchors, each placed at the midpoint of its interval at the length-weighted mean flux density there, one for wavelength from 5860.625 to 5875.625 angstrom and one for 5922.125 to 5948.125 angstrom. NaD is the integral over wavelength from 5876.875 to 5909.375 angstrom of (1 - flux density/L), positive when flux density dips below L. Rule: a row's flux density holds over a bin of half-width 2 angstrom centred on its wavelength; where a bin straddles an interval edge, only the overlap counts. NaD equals 5.5 angstrom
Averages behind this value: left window 13.8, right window 13.7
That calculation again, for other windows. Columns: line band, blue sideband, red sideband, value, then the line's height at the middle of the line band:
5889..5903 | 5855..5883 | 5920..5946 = 4.27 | 13.7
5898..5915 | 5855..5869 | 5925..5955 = 0.41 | 13.5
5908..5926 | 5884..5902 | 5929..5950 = -3.06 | 11.8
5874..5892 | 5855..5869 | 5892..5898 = -2.05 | 10.5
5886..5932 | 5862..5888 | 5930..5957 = 4.80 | 13.6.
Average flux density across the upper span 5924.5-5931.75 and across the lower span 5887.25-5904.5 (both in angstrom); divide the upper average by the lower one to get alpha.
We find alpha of 1.40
